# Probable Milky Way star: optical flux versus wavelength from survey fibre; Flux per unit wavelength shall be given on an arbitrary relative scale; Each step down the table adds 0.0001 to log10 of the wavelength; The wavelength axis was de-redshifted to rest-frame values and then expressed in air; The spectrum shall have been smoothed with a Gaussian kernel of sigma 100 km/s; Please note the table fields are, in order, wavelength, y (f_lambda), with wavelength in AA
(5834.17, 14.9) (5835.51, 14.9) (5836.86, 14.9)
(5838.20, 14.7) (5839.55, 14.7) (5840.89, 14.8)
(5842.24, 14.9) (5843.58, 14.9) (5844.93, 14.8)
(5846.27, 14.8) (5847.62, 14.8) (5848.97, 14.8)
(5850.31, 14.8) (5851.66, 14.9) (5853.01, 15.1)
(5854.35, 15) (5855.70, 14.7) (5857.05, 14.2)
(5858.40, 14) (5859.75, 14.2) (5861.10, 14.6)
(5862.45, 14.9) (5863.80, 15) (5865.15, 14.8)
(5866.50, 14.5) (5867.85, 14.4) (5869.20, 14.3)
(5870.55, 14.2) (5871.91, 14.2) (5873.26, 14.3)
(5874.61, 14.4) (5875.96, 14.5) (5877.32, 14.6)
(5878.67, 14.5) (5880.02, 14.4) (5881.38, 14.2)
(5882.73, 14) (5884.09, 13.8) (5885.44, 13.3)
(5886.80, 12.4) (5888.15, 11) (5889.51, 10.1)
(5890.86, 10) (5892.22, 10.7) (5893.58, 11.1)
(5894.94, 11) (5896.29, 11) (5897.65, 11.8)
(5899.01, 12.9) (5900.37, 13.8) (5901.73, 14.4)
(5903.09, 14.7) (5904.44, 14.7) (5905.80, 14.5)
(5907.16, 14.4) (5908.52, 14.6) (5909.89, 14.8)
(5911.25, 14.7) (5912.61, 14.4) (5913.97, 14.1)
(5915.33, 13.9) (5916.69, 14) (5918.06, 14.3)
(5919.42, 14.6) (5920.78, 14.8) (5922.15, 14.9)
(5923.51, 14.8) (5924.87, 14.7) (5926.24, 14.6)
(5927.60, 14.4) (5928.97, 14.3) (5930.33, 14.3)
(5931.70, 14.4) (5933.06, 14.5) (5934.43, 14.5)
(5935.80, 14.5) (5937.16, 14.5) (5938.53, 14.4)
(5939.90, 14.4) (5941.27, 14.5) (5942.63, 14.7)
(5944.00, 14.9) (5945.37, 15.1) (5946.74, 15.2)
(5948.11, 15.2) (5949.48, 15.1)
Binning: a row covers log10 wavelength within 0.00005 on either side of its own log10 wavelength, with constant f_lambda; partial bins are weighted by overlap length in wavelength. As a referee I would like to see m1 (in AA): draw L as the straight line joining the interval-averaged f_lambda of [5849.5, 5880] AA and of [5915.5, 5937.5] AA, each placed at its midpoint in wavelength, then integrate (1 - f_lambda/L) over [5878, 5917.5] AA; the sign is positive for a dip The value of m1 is 3.5 AA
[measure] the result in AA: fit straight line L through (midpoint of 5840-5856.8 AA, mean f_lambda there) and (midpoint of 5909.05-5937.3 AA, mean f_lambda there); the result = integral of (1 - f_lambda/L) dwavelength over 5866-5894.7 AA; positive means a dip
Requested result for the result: 2.84 AA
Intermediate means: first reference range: 14.8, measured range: 13.2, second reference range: 14.5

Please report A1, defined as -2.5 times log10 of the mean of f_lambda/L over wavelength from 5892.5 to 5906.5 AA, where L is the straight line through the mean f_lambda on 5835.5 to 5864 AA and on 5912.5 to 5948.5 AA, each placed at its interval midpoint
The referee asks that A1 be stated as 0.133 mag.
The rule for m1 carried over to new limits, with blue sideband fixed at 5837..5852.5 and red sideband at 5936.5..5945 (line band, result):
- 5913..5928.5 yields 0.2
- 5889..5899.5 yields 2.6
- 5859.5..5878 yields 0.3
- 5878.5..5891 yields 1.6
